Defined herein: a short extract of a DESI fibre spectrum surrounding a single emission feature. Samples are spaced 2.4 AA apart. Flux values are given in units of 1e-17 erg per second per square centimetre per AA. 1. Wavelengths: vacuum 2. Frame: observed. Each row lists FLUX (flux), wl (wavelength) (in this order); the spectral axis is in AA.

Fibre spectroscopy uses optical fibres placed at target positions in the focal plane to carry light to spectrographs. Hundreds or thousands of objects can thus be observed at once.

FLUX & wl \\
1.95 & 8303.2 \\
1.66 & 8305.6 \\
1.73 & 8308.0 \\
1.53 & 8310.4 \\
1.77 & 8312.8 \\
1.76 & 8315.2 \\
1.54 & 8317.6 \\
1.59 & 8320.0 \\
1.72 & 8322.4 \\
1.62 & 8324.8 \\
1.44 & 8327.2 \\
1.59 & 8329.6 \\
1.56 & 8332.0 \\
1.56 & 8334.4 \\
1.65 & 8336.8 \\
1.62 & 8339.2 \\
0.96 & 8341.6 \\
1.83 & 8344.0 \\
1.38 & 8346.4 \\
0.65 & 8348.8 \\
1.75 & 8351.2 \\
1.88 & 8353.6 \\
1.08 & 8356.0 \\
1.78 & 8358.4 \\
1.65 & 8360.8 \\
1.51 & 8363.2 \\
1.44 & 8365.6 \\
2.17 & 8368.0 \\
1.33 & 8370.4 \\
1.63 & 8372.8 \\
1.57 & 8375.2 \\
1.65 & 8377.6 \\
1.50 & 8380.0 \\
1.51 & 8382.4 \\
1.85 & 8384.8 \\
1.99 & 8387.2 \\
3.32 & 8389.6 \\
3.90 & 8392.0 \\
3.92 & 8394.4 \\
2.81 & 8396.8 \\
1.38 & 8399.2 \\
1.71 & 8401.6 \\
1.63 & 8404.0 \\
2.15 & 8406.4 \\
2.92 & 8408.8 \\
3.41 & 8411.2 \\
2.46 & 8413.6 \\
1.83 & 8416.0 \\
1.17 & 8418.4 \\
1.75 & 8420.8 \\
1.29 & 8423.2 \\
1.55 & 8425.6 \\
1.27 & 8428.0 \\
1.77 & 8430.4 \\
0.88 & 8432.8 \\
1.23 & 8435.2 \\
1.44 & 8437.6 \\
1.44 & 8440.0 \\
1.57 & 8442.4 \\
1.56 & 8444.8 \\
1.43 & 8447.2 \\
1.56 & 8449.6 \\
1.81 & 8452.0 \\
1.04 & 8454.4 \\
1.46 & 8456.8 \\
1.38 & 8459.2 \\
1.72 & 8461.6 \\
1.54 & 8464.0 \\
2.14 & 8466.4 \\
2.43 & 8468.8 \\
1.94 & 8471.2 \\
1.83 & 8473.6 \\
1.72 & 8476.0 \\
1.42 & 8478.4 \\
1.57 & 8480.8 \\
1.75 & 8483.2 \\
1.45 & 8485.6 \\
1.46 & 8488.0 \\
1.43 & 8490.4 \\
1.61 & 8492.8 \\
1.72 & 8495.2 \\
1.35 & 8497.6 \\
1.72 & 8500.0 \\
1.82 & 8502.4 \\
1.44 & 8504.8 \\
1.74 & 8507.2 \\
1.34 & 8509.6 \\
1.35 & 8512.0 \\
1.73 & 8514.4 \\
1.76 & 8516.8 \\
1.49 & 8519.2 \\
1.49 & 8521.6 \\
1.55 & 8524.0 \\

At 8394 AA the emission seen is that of [S II]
